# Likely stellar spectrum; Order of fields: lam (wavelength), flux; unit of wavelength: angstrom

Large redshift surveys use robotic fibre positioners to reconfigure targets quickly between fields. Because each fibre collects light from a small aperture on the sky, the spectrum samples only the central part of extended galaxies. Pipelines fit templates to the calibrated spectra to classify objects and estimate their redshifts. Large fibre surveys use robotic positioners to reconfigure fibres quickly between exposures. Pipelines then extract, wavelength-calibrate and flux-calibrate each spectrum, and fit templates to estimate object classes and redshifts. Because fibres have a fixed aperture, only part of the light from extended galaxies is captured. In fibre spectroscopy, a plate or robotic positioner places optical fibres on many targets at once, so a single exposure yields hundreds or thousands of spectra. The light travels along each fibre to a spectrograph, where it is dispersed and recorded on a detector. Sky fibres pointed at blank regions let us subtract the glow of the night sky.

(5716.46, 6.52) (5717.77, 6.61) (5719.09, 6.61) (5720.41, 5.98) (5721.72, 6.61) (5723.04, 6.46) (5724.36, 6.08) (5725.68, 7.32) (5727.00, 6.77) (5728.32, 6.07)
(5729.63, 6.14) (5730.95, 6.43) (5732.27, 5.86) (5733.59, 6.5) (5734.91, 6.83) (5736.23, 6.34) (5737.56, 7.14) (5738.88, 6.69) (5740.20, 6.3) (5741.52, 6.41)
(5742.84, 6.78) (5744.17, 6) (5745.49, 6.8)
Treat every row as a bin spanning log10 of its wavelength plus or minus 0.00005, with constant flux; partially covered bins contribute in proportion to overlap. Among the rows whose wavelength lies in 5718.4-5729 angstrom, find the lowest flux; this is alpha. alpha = 5.98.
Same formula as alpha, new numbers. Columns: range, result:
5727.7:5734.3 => 5.86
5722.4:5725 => 6.08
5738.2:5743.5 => 6.3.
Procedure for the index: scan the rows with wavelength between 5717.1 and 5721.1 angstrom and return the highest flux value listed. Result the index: 6.61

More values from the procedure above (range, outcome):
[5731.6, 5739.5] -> 7.14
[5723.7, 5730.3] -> 7.32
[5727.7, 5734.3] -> 6.5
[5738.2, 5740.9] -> 6.69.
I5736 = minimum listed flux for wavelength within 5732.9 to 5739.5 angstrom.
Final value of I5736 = 6.34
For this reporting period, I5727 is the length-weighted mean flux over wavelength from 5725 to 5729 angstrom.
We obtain 6.72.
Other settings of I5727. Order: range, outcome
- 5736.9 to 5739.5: 6.92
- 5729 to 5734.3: 6.24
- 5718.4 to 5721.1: 6.31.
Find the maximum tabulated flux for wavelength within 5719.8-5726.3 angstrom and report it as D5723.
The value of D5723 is 7.32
